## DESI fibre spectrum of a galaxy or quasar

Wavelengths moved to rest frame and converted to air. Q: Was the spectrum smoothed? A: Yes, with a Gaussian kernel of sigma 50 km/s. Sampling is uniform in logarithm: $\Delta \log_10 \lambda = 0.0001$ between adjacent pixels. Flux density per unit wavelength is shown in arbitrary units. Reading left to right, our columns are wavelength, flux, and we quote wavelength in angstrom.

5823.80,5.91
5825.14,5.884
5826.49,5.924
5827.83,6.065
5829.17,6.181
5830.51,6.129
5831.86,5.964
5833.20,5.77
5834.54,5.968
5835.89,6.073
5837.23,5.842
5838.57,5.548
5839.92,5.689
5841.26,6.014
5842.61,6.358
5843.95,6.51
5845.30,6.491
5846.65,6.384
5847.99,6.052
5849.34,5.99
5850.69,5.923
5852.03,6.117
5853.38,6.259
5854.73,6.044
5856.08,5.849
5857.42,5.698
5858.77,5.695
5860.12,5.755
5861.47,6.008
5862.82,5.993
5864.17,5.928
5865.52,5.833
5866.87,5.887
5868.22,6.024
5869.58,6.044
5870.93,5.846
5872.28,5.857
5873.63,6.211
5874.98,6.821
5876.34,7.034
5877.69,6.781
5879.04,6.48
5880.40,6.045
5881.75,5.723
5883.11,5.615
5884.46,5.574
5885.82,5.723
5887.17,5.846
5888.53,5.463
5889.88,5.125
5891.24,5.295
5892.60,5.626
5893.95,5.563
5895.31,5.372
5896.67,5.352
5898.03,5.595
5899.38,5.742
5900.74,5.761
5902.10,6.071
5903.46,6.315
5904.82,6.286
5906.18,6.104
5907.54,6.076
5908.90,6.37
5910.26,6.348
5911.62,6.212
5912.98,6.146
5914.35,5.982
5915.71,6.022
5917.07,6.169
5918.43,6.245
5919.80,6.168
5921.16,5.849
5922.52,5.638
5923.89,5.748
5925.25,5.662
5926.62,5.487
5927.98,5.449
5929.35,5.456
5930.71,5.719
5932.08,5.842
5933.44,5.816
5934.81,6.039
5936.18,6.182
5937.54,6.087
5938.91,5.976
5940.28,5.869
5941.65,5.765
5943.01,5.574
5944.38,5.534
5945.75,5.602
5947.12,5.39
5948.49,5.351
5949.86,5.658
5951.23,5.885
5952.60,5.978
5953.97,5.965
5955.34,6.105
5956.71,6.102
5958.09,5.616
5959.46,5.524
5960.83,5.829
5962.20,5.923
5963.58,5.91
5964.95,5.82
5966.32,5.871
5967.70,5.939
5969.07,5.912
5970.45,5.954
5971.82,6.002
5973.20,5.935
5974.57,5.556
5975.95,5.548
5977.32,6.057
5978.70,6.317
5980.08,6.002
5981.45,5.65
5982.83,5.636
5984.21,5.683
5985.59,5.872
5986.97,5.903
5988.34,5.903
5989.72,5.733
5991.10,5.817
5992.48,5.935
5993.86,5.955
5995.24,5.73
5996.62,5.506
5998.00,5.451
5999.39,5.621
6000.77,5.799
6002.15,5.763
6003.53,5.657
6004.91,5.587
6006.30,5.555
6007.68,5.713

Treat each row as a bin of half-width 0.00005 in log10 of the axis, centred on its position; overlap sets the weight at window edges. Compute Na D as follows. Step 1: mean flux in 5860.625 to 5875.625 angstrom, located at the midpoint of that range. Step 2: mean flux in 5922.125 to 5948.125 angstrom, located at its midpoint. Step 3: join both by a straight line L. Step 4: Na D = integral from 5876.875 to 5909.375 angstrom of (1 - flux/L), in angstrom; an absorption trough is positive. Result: 0.5 angstrom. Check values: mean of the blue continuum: 6.04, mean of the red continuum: 5.72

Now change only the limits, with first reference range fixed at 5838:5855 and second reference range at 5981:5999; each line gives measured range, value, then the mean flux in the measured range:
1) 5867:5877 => -0.32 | 6.24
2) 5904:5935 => -0.12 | 5.95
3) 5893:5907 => 0.37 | 5.82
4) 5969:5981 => -0.27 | 5.92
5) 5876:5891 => 0.29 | 5.9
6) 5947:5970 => 0.02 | 5.82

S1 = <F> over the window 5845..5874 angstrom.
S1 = 5.99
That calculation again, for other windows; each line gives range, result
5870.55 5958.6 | 5.88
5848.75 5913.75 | 5.95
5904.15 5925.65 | 6.07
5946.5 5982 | 5.84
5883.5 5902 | 5.56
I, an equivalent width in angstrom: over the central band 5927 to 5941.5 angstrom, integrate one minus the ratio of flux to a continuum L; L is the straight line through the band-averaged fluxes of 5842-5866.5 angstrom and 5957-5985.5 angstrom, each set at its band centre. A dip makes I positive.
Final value 0.2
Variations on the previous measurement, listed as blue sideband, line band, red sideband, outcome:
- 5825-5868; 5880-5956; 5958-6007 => 0.99 angstrom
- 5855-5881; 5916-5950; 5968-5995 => 1.06 angstrom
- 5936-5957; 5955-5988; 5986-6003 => -0.44 angstrom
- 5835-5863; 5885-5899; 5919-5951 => 0.89 angstrom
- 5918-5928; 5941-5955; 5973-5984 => 0.30 angstrom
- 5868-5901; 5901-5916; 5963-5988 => -0.79 angstrom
